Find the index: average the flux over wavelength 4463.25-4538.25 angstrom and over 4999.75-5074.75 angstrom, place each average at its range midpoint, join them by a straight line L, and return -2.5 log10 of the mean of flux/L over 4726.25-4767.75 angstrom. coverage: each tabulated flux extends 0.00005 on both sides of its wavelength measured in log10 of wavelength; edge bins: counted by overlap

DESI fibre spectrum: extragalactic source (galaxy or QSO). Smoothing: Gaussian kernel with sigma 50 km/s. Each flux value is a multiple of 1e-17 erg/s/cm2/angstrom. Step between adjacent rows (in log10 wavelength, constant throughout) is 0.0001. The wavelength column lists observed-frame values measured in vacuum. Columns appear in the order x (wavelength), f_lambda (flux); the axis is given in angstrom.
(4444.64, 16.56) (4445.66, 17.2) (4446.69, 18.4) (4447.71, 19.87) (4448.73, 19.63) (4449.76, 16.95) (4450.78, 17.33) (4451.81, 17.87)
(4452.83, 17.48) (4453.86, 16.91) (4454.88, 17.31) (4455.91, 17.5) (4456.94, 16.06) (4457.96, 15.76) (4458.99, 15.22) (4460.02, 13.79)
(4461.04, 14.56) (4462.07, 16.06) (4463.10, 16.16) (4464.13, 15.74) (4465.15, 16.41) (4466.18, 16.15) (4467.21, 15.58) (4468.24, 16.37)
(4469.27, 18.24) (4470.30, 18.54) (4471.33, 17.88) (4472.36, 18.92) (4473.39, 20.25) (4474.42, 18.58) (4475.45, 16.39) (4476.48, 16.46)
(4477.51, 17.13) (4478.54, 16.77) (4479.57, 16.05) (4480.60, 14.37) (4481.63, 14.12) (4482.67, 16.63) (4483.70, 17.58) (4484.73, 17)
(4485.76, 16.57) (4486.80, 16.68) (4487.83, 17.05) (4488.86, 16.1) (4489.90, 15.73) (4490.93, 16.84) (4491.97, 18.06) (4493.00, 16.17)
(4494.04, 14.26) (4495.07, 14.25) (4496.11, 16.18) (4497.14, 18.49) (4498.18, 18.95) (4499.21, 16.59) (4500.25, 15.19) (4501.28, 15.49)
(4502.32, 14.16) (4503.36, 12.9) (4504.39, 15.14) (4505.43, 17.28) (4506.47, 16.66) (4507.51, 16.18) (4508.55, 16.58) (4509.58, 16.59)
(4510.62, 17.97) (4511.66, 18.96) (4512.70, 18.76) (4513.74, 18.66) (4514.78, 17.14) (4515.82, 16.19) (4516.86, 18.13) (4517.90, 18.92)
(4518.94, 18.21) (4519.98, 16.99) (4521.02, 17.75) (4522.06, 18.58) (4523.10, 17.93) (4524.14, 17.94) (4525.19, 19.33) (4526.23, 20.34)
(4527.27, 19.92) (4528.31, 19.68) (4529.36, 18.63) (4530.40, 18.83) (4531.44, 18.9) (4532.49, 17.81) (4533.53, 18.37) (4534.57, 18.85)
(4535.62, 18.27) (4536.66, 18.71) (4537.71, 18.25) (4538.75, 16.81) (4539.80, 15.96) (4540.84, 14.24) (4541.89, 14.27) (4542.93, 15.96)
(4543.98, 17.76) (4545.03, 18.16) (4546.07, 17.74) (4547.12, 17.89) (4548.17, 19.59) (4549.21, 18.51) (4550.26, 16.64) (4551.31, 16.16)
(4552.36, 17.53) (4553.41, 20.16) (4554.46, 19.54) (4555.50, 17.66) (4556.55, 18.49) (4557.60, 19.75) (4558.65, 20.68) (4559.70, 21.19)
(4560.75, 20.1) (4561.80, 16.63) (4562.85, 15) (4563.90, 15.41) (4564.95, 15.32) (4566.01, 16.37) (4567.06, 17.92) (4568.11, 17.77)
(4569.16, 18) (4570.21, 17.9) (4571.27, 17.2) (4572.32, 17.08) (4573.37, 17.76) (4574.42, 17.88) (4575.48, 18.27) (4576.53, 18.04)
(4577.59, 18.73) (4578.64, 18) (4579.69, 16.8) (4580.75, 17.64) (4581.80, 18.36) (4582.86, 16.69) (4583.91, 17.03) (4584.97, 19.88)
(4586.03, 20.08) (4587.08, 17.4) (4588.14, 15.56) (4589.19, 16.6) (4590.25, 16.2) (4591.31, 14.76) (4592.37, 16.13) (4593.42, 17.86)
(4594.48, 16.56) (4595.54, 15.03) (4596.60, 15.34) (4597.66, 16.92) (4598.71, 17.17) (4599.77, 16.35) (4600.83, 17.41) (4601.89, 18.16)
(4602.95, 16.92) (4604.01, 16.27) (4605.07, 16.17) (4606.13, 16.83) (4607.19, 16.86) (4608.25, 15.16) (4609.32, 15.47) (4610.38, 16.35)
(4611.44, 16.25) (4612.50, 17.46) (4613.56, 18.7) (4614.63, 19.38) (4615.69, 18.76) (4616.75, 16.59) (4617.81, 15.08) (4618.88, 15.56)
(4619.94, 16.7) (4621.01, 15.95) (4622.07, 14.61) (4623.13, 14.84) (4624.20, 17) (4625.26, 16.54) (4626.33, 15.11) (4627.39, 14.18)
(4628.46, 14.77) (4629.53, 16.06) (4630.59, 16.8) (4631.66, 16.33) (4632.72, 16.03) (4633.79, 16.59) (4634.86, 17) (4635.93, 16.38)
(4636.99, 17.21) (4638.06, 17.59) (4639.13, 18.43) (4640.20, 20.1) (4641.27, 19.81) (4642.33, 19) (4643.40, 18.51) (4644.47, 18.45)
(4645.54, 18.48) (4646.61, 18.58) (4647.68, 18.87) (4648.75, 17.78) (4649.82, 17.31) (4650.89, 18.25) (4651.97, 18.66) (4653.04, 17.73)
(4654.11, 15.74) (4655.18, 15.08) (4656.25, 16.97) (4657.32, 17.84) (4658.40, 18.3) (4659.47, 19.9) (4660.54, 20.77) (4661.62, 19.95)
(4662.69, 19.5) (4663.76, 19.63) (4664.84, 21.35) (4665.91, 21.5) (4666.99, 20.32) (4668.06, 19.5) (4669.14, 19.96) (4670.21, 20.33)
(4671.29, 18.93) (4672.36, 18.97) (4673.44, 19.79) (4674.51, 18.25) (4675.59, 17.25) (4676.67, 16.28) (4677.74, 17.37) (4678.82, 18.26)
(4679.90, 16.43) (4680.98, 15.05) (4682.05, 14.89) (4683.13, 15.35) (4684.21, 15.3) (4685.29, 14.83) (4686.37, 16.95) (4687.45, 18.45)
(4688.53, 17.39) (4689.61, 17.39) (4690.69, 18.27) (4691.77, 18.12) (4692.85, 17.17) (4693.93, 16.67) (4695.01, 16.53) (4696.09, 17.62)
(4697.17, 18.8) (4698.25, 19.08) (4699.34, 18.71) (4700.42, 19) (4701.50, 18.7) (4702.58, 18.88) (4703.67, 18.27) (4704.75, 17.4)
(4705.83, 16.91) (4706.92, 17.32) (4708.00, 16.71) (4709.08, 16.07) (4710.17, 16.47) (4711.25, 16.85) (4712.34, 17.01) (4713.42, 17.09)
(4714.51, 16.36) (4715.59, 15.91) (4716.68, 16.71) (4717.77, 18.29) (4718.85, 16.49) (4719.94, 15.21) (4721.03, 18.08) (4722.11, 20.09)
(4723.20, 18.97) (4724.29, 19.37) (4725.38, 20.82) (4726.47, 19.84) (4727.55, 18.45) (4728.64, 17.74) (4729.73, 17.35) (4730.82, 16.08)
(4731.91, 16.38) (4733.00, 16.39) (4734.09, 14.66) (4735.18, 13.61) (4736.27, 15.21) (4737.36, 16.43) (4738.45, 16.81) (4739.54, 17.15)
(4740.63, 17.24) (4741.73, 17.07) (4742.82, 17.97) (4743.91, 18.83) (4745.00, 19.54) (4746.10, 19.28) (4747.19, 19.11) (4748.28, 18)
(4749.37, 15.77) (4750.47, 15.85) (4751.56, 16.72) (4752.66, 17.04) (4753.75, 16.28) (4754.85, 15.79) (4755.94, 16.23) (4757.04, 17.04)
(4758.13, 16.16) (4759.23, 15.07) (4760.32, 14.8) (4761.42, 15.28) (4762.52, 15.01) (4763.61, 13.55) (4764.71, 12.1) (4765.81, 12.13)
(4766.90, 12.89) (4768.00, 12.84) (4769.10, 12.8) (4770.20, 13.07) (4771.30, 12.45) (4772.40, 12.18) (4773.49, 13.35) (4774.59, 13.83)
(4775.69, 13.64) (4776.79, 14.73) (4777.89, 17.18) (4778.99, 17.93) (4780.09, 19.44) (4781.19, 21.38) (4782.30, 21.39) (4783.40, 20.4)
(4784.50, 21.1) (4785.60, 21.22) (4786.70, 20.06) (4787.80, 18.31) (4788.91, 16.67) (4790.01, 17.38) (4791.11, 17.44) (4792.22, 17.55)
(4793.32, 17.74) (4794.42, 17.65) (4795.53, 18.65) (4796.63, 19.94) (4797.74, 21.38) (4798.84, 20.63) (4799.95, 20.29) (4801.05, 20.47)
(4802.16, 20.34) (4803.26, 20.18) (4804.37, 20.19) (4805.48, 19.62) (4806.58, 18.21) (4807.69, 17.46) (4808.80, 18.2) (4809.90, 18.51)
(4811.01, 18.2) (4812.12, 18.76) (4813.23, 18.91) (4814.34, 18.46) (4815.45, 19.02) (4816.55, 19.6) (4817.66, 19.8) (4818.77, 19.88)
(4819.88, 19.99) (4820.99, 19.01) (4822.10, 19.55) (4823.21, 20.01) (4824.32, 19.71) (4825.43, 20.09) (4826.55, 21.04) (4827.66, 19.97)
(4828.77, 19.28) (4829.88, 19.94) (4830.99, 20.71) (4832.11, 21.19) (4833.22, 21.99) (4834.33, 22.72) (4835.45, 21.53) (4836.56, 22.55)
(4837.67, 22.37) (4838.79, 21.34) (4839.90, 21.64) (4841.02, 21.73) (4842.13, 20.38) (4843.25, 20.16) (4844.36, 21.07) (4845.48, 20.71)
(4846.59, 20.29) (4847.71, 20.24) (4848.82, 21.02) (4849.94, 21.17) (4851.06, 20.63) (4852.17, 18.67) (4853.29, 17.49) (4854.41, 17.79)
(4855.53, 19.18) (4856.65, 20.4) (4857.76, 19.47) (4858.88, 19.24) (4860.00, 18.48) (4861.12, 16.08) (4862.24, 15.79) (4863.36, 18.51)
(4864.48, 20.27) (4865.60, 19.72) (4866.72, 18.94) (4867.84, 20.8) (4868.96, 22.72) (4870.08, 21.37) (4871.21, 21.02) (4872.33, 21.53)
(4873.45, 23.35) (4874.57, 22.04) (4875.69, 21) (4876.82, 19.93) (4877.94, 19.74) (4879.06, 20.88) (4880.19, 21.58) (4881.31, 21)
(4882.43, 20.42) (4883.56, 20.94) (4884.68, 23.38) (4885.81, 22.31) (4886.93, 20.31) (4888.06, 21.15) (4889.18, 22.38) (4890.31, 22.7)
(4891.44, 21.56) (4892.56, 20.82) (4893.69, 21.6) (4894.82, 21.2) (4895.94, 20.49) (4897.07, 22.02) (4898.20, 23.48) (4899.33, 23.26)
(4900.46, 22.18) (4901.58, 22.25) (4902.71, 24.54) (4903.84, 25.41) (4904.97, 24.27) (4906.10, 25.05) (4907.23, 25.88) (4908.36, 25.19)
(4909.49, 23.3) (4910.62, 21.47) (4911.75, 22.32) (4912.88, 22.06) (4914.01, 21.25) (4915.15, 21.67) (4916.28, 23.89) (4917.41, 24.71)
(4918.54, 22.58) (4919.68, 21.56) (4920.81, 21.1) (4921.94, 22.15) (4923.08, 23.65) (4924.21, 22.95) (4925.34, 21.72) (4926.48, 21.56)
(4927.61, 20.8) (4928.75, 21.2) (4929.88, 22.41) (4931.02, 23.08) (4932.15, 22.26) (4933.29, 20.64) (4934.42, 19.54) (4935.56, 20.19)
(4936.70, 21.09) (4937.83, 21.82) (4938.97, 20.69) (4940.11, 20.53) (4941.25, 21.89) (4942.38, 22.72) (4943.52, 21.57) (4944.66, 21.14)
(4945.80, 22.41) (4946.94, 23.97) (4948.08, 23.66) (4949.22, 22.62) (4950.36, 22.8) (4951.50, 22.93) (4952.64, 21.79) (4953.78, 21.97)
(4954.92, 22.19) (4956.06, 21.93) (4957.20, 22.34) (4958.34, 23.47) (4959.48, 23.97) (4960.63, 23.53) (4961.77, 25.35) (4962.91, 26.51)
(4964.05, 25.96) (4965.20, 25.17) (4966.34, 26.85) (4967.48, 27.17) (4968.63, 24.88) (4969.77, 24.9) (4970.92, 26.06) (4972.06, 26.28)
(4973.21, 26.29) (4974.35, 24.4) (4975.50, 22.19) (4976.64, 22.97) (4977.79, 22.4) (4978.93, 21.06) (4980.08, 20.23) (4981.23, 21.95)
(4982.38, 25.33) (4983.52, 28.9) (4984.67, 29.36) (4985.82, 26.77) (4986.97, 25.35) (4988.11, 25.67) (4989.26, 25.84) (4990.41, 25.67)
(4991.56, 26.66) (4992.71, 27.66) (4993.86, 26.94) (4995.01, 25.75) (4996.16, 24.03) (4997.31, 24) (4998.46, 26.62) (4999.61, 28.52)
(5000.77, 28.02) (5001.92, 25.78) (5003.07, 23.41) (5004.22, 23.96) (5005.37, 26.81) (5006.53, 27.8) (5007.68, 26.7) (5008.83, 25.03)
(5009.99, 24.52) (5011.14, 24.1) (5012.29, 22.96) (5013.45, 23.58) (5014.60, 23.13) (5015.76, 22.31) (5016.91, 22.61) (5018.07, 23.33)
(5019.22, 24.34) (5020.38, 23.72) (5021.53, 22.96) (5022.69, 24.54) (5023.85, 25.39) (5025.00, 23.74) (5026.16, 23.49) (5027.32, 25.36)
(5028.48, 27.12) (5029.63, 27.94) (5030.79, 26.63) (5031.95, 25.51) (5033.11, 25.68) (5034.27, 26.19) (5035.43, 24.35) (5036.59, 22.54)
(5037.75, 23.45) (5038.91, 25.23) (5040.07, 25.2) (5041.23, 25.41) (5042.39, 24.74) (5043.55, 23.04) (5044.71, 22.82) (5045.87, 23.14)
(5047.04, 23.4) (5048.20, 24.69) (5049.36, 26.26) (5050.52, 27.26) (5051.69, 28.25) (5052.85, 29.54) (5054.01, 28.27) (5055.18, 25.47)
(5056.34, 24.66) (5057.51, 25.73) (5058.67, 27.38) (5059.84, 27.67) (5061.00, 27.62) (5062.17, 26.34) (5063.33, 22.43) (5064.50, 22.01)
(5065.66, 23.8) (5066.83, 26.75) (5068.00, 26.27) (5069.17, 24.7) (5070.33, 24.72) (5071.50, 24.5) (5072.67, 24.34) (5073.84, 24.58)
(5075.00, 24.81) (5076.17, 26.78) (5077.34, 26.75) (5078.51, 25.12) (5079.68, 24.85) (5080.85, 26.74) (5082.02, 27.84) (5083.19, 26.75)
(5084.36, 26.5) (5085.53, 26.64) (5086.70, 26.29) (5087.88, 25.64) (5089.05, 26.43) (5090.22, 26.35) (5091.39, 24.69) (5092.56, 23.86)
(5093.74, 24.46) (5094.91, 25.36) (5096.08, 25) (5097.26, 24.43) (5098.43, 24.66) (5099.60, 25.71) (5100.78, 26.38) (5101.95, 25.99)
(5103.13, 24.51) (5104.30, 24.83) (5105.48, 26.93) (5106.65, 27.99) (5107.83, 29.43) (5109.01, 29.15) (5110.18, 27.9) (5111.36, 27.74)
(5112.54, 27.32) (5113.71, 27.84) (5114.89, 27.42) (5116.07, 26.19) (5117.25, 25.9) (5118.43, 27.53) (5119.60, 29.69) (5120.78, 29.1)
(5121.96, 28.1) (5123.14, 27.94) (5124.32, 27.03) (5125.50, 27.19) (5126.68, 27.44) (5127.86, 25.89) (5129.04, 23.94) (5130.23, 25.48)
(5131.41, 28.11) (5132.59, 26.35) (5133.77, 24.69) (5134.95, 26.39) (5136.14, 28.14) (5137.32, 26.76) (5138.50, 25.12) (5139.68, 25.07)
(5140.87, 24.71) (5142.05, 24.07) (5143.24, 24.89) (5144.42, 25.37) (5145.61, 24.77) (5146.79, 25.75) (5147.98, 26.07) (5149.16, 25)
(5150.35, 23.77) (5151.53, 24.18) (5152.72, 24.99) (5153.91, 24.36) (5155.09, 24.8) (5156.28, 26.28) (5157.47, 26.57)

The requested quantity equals 0.27 mag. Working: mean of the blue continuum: 17.2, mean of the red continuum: 25.1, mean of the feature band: 16.3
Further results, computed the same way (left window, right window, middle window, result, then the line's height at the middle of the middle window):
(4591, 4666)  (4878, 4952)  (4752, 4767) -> 0.28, 19.5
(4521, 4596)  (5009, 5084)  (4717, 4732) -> 0.12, 20.3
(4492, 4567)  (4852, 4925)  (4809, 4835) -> 0.05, 20.7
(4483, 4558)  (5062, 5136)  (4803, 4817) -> 0.16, 21.8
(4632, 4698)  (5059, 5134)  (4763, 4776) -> 0.47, 20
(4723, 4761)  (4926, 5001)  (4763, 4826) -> 0.05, 18.7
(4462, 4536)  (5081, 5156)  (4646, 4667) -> 0.05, 19.5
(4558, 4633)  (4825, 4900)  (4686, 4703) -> 0.02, 18.3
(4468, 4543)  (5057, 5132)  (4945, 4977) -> 0.00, 24.2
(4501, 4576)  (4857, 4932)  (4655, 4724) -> 0.09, 19.4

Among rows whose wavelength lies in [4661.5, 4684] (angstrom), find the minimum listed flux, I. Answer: 14.89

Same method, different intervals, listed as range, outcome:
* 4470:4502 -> 14.12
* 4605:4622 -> 15.08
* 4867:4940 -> 19.54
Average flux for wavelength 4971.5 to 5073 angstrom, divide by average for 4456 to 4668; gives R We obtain 1.5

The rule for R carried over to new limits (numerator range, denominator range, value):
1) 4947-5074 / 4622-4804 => 1.43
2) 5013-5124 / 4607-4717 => 1.47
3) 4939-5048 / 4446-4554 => 1.42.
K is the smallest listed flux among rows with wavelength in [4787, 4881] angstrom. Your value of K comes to 15.79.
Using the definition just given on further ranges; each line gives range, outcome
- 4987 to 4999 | 24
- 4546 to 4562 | 16.16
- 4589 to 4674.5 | 14.18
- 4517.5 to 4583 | 14.24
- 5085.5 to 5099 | 23.86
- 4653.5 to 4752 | 13.61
